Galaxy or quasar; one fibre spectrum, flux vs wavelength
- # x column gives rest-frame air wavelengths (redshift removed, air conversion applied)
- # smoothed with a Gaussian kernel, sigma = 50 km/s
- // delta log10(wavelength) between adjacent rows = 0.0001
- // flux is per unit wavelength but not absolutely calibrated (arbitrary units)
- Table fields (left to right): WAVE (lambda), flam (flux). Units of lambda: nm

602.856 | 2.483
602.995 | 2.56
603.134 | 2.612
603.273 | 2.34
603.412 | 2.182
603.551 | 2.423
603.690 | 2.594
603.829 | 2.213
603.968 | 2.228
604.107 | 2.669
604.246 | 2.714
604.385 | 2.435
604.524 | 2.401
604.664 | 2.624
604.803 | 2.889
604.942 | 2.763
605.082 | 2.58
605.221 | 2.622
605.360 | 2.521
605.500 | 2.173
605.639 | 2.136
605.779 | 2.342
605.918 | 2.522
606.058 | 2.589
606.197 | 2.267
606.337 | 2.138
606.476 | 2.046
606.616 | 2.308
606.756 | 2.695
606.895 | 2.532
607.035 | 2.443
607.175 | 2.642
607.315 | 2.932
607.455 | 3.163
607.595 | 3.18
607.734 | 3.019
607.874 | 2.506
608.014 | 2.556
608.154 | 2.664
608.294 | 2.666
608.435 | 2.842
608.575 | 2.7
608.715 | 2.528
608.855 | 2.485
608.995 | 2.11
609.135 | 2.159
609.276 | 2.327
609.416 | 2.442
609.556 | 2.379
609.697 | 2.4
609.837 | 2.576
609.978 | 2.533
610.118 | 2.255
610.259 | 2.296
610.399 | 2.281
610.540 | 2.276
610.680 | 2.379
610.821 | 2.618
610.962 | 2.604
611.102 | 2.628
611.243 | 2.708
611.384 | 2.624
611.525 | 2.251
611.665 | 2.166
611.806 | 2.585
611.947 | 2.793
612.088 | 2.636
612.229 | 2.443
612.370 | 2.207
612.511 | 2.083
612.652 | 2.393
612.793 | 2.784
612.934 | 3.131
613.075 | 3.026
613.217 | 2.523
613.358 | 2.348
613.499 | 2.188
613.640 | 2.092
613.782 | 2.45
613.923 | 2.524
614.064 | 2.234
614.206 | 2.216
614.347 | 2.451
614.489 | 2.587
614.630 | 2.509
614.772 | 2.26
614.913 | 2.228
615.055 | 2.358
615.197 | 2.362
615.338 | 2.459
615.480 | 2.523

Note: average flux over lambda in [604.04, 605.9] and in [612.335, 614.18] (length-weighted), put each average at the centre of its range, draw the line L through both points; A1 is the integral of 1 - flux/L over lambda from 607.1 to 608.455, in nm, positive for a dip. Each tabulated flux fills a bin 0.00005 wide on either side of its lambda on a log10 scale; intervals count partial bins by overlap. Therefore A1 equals -0.168 nm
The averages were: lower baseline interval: 2.53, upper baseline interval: 2.46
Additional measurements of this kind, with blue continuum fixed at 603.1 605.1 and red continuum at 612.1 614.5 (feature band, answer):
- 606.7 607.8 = -0.15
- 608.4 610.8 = 0.06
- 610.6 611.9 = -0.02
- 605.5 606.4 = 0.06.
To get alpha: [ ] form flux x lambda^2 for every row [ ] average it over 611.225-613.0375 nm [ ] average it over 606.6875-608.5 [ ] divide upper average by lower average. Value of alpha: 0.93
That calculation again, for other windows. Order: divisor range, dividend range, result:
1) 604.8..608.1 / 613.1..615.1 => 0.95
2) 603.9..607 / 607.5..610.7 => 1.03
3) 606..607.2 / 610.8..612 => 1.08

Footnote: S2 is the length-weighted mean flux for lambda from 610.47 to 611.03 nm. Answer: 2.47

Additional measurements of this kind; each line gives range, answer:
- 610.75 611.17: 2.62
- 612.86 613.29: 2.89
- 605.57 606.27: 2.37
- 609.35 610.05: 2.47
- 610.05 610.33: 2.28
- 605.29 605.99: 2.34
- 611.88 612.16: 2.71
